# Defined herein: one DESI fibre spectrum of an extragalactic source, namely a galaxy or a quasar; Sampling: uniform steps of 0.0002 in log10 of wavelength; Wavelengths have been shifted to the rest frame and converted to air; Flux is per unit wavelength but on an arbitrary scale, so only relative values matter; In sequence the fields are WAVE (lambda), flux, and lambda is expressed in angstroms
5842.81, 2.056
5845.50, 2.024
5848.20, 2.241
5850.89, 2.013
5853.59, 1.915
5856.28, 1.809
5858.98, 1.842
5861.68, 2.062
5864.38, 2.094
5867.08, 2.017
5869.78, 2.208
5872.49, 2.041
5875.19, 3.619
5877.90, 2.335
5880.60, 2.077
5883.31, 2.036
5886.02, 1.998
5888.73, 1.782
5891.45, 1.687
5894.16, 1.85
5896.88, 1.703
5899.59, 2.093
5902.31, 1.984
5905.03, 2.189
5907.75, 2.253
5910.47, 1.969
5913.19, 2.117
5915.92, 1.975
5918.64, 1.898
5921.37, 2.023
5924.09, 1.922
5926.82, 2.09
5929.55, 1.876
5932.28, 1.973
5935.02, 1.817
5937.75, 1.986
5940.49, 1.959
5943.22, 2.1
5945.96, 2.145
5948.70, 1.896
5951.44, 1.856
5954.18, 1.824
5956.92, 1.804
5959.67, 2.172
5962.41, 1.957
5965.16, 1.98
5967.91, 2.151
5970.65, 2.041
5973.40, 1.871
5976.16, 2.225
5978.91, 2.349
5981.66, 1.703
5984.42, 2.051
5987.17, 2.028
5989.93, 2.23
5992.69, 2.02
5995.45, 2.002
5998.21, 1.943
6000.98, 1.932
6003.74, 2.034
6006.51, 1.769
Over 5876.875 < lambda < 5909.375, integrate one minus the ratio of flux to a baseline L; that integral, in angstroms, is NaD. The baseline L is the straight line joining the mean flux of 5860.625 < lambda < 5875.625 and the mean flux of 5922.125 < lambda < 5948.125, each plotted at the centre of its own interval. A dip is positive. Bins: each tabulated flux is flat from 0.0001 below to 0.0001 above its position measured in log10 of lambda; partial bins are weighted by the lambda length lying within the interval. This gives 2.5 angstroms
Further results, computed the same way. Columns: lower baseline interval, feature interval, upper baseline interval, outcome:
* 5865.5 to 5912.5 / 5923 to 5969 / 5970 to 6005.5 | 2.06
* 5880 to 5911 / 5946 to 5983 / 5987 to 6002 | 0.28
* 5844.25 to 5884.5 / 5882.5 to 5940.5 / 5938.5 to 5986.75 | 3.38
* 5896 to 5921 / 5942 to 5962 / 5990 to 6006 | 0.41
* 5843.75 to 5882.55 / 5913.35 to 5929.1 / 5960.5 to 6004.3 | 0.85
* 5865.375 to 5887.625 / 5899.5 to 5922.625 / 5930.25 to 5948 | 0.73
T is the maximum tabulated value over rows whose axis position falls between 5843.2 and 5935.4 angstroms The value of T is 3.619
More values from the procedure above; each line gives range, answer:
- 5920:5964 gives 2.172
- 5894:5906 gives 2.189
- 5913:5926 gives 2.117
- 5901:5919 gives 2.253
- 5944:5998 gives 2.349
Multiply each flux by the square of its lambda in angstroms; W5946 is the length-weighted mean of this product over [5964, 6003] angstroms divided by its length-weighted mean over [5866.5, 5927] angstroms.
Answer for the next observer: 1.0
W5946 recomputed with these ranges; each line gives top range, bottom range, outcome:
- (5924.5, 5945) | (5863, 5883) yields 0.87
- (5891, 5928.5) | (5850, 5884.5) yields 0.93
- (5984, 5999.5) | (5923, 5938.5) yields 1.08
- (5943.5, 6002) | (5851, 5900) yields 1.01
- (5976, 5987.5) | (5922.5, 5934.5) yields 1.07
